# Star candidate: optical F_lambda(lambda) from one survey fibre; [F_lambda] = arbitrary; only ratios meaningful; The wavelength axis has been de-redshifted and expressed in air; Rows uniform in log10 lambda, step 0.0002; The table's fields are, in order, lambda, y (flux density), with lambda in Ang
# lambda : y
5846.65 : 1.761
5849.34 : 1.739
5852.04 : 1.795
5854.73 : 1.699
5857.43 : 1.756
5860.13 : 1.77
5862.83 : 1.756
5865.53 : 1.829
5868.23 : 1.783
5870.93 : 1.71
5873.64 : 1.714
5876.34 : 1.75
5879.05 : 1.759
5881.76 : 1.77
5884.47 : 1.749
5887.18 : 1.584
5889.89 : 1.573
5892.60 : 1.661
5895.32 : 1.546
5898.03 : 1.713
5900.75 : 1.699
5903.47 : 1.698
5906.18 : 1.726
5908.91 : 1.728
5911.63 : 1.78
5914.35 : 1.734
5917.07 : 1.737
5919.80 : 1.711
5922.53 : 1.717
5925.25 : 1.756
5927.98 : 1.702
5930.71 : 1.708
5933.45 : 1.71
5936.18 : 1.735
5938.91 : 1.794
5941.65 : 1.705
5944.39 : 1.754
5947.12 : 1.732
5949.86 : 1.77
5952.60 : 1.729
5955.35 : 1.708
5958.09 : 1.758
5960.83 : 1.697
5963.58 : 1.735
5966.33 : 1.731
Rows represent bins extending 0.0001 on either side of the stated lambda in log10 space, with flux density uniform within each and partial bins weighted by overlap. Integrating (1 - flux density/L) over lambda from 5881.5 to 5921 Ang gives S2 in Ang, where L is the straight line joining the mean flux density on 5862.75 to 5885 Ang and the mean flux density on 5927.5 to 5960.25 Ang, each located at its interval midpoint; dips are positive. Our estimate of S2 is 1.3 Ang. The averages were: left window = 1.76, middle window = 1.69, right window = 1.73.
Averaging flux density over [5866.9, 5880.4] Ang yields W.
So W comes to 1.74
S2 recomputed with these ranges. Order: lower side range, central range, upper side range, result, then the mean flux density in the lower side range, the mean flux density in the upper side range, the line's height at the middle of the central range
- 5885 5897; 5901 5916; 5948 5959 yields -0.8 Ang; 1.61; 1.74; 1.64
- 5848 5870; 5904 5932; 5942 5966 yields 0.3 Ang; 1.76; 1.73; 1.75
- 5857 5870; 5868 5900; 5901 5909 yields 1.0 Ang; 1.78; 1.71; 1.75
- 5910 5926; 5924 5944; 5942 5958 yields 0.1 Ang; 1.74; 1.74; 1.74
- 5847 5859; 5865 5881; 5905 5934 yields -0.1 Ang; 1.75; 1.73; 1.74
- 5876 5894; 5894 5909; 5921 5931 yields 0.2 Ang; 1.69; 1.72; 1.7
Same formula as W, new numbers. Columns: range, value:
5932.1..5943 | 1.74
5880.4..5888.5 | 1.7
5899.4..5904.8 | 1.7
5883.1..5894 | 1.64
